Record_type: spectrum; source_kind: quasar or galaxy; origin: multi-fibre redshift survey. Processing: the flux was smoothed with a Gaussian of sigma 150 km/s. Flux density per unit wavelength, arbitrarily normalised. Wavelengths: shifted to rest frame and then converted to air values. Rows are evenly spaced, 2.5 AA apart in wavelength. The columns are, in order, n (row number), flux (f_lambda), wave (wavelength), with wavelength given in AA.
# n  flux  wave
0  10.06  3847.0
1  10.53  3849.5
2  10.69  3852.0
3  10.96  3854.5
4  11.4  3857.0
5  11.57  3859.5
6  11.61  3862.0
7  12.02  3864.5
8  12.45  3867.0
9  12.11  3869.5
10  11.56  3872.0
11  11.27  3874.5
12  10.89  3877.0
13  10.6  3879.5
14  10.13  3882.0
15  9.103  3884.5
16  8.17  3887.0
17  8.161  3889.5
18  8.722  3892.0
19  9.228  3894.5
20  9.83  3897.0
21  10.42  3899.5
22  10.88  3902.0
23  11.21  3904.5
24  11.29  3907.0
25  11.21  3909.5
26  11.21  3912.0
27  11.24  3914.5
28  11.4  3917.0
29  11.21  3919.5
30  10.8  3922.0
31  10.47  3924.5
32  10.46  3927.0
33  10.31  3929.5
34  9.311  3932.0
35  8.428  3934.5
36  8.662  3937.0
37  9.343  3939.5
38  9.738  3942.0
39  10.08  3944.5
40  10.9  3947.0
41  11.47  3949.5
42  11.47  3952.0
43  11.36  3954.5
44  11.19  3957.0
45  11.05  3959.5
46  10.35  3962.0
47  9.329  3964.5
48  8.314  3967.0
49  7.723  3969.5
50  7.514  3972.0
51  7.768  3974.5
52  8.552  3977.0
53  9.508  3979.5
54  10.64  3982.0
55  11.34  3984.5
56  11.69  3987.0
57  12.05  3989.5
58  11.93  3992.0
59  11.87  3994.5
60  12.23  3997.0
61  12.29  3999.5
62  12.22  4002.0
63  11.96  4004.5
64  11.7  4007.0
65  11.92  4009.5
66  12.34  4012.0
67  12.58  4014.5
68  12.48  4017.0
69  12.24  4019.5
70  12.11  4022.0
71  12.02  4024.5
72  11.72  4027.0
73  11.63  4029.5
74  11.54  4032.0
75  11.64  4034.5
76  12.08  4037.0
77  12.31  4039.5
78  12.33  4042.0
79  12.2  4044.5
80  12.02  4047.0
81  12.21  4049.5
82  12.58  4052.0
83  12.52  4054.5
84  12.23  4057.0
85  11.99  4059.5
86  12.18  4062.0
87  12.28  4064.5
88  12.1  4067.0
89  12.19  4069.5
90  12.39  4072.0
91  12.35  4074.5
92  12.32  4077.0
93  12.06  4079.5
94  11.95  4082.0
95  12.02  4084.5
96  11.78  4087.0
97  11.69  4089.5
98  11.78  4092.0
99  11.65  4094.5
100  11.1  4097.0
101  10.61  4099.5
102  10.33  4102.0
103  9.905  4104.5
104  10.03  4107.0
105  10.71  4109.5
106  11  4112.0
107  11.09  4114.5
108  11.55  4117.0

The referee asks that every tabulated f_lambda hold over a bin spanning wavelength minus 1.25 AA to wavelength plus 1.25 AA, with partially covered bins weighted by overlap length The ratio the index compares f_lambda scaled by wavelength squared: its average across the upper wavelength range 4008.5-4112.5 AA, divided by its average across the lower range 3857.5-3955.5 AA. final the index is 1.22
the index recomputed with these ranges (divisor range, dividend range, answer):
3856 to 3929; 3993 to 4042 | 1.20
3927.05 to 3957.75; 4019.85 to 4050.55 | 1.23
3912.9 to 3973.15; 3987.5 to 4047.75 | 1.24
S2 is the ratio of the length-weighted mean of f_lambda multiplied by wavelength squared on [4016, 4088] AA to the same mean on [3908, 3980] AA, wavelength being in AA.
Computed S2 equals 1.28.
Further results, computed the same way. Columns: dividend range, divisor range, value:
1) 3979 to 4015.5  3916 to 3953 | 1.19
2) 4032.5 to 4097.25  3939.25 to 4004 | 1.21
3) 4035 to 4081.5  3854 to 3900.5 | 1.27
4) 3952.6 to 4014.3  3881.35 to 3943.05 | 1.11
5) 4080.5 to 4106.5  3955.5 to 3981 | 1.31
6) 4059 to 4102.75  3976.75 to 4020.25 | 1.05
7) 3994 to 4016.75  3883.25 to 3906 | 1.35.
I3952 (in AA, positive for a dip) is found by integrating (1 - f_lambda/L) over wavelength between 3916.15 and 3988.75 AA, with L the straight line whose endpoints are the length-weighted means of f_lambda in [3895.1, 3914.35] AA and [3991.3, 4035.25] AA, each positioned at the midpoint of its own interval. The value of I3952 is 8.5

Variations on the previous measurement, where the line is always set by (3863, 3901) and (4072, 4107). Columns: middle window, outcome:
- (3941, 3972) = 1.7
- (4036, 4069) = -2.8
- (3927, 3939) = 1.5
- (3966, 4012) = 1.0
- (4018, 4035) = -1.1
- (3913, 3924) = -0.6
